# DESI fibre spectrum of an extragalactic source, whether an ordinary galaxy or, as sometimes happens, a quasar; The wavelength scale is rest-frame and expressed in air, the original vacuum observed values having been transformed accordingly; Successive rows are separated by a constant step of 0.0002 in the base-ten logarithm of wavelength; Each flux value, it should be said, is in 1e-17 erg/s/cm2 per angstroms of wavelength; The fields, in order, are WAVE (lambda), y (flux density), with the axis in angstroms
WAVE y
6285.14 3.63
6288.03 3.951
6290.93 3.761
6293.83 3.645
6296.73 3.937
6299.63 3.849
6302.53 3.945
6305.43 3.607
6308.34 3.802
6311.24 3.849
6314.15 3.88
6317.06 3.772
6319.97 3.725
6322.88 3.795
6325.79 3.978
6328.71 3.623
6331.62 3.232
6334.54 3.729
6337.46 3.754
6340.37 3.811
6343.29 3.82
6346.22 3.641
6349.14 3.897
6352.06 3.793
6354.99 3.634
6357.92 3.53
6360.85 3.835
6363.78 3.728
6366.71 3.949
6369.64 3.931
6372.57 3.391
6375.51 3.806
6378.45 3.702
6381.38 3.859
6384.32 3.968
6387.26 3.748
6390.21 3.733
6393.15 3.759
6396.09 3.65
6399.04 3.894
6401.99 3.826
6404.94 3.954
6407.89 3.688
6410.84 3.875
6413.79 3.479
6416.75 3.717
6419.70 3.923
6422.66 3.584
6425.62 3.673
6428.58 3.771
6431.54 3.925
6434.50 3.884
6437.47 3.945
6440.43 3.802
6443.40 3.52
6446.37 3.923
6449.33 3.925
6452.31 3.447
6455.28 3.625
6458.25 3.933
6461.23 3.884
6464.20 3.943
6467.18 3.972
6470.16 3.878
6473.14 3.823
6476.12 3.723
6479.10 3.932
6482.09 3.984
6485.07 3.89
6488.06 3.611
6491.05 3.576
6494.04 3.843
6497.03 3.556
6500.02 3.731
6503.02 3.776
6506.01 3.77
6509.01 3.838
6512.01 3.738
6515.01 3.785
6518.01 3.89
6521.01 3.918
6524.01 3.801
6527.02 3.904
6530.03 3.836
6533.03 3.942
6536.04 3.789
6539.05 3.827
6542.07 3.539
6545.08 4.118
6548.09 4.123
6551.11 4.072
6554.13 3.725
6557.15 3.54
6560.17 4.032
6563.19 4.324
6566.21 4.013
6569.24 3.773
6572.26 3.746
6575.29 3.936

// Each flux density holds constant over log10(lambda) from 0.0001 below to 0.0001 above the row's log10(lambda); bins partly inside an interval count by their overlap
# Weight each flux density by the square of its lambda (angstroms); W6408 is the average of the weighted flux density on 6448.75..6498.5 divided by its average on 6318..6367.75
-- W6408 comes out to 1.1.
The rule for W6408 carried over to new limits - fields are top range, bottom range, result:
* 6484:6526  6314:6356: 1.06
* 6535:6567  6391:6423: 1.09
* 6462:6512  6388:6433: 1.03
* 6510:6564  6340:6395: 1.09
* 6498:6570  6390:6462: 1.06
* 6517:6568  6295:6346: 1.11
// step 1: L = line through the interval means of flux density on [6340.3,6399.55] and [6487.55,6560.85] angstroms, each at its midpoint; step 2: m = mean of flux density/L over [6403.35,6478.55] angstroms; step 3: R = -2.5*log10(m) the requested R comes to 0.00 mag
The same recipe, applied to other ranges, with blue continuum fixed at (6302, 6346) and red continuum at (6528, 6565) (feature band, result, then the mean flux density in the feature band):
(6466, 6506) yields 0.021 mag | 3.79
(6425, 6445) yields 0.009 mag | 3.79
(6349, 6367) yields 0.008 mag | 3.74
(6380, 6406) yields -0.006 mag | 3.82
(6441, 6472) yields 0.011 mag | 3.8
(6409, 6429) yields 0.029 mag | 3.71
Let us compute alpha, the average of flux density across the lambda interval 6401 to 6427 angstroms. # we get 3.75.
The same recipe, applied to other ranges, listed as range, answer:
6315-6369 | 3.74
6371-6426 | 3.75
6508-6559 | 3.85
